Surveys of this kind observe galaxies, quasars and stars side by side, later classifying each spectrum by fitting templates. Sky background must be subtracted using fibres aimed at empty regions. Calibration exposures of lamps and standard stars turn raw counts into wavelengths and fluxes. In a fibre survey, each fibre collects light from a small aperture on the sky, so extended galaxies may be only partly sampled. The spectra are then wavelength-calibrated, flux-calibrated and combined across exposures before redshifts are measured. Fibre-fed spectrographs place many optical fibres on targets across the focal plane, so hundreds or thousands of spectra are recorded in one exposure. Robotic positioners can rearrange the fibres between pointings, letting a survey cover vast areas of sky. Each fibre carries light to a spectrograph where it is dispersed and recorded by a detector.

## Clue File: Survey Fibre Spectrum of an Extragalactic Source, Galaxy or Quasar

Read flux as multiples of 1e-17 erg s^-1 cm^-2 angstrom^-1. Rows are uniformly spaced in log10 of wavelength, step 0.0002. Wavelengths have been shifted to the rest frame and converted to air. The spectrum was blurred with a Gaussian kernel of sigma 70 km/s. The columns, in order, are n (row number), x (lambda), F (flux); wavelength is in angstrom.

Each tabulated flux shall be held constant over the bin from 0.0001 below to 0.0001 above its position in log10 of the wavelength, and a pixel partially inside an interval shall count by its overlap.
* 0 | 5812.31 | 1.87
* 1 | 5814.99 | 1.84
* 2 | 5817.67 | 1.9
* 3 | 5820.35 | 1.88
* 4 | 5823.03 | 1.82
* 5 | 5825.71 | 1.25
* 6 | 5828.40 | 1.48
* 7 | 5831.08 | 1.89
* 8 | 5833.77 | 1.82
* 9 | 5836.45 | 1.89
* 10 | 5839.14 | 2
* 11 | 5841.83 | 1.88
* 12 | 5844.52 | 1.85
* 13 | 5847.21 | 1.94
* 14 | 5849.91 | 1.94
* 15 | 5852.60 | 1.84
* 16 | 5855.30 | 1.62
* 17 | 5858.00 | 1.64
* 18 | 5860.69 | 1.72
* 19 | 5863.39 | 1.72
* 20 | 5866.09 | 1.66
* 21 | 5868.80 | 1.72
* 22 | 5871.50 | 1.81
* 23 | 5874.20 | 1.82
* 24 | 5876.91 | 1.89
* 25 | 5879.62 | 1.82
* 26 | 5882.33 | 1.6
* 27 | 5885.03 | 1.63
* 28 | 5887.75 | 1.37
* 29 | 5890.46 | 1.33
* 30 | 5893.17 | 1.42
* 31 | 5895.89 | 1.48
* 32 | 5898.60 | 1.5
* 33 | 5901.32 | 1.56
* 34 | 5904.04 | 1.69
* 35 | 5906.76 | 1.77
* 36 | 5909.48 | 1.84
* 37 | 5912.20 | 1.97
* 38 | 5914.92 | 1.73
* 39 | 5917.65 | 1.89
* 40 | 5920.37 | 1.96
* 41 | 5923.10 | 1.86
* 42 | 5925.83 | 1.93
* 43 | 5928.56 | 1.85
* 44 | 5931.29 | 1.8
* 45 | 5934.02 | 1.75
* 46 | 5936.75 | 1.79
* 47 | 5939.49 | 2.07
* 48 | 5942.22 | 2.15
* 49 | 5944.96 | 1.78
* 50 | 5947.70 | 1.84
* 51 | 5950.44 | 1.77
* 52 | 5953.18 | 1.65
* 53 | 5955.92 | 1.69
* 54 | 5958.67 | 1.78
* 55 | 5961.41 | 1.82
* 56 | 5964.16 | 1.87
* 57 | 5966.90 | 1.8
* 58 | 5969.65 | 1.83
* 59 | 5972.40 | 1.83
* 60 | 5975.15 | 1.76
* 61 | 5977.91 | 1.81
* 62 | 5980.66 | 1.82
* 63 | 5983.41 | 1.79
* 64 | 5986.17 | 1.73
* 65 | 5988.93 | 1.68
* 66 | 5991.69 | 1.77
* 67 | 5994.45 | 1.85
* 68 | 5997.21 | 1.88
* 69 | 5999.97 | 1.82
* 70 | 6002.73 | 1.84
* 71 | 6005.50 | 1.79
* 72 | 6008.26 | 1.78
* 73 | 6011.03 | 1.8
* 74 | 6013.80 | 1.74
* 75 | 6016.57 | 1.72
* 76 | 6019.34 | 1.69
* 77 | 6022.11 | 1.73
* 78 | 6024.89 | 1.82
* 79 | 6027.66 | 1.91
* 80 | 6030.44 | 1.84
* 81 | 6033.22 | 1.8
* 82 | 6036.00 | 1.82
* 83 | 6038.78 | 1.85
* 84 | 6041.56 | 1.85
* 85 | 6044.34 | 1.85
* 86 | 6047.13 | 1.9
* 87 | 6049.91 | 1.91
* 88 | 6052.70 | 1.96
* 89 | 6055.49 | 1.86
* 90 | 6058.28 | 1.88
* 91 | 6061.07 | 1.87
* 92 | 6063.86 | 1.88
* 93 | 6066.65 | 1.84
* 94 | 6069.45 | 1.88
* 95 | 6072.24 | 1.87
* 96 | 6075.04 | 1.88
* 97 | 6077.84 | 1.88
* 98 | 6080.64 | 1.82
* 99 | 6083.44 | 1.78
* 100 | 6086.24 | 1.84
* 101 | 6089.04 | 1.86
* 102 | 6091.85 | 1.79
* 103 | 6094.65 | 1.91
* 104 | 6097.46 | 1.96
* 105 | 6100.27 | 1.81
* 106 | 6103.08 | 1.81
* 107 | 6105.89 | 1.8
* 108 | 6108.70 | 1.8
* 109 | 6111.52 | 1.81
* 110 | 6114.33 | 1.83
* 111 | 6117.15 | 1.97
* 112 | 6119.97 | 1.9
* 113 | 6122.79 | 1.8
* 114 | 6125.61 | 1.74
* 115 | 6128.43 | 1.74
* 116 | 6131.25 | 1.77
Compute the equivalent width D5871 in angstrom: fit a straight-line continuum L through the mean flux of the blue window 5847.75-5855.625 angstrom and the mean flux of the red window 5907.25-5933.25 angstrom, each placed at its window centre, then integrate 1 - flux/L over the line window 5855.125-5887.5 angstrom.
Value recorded 2.3 angstrom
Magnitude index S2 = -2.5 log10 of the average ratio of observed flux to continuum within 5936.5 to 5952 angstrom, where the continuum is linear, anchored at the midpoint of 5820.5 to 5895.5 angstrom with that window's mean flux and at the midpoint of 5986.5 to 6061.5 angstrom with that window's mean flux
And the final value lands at -0.08 mag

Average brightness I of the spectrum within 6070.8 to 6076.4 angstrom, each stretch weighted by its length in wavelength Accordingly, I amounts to 1.88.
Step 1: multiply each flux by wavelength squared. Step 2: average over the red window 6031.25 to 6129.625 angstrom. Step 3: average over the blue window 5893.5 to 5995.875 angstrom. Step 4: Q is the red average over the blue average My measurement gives 1.08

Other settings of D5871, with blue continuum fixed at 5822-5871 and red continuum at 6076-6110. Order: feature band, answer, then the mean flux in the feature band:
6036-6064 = -0.8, 1.88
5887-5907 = 3.1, 1.51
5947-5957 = 0.3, 1.73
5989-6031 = 0.4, 1.79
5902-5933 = -0.9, 1.84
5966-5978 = 0.0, 1.8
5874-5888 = 0.5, 1.7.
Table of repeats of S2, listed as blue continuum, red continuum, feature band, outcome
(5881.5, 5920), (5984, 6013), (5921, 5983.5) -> -0.069 mag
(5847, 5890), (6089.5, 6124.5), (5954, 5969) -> -0.012 mag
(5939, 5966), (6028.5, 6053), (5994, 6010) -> 0.014 mag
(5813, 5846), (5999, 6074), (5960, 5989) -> 0.013 mag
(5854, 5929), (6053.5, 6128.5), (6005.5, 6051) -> -0.005 mag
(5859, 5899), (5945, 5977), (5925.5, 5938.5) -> -0.055 mag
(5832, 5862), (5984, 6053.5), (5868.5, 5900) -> 0.136 mag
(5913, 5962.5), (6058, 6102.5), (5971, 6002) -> 0.031 mag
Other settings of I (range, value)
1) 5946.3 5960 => 1.75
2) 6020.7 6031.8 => 1.82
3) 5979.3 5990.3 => 1.75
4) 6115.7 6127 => 1.85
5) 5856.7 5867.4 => 1.69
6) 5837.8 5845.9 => 1.91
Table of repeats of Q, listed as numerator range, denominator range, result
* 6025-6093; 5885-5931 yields 1.15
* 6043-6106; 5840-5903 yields 1.18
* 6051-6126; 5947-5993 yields 1.08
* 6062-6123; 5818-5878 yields 1.13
